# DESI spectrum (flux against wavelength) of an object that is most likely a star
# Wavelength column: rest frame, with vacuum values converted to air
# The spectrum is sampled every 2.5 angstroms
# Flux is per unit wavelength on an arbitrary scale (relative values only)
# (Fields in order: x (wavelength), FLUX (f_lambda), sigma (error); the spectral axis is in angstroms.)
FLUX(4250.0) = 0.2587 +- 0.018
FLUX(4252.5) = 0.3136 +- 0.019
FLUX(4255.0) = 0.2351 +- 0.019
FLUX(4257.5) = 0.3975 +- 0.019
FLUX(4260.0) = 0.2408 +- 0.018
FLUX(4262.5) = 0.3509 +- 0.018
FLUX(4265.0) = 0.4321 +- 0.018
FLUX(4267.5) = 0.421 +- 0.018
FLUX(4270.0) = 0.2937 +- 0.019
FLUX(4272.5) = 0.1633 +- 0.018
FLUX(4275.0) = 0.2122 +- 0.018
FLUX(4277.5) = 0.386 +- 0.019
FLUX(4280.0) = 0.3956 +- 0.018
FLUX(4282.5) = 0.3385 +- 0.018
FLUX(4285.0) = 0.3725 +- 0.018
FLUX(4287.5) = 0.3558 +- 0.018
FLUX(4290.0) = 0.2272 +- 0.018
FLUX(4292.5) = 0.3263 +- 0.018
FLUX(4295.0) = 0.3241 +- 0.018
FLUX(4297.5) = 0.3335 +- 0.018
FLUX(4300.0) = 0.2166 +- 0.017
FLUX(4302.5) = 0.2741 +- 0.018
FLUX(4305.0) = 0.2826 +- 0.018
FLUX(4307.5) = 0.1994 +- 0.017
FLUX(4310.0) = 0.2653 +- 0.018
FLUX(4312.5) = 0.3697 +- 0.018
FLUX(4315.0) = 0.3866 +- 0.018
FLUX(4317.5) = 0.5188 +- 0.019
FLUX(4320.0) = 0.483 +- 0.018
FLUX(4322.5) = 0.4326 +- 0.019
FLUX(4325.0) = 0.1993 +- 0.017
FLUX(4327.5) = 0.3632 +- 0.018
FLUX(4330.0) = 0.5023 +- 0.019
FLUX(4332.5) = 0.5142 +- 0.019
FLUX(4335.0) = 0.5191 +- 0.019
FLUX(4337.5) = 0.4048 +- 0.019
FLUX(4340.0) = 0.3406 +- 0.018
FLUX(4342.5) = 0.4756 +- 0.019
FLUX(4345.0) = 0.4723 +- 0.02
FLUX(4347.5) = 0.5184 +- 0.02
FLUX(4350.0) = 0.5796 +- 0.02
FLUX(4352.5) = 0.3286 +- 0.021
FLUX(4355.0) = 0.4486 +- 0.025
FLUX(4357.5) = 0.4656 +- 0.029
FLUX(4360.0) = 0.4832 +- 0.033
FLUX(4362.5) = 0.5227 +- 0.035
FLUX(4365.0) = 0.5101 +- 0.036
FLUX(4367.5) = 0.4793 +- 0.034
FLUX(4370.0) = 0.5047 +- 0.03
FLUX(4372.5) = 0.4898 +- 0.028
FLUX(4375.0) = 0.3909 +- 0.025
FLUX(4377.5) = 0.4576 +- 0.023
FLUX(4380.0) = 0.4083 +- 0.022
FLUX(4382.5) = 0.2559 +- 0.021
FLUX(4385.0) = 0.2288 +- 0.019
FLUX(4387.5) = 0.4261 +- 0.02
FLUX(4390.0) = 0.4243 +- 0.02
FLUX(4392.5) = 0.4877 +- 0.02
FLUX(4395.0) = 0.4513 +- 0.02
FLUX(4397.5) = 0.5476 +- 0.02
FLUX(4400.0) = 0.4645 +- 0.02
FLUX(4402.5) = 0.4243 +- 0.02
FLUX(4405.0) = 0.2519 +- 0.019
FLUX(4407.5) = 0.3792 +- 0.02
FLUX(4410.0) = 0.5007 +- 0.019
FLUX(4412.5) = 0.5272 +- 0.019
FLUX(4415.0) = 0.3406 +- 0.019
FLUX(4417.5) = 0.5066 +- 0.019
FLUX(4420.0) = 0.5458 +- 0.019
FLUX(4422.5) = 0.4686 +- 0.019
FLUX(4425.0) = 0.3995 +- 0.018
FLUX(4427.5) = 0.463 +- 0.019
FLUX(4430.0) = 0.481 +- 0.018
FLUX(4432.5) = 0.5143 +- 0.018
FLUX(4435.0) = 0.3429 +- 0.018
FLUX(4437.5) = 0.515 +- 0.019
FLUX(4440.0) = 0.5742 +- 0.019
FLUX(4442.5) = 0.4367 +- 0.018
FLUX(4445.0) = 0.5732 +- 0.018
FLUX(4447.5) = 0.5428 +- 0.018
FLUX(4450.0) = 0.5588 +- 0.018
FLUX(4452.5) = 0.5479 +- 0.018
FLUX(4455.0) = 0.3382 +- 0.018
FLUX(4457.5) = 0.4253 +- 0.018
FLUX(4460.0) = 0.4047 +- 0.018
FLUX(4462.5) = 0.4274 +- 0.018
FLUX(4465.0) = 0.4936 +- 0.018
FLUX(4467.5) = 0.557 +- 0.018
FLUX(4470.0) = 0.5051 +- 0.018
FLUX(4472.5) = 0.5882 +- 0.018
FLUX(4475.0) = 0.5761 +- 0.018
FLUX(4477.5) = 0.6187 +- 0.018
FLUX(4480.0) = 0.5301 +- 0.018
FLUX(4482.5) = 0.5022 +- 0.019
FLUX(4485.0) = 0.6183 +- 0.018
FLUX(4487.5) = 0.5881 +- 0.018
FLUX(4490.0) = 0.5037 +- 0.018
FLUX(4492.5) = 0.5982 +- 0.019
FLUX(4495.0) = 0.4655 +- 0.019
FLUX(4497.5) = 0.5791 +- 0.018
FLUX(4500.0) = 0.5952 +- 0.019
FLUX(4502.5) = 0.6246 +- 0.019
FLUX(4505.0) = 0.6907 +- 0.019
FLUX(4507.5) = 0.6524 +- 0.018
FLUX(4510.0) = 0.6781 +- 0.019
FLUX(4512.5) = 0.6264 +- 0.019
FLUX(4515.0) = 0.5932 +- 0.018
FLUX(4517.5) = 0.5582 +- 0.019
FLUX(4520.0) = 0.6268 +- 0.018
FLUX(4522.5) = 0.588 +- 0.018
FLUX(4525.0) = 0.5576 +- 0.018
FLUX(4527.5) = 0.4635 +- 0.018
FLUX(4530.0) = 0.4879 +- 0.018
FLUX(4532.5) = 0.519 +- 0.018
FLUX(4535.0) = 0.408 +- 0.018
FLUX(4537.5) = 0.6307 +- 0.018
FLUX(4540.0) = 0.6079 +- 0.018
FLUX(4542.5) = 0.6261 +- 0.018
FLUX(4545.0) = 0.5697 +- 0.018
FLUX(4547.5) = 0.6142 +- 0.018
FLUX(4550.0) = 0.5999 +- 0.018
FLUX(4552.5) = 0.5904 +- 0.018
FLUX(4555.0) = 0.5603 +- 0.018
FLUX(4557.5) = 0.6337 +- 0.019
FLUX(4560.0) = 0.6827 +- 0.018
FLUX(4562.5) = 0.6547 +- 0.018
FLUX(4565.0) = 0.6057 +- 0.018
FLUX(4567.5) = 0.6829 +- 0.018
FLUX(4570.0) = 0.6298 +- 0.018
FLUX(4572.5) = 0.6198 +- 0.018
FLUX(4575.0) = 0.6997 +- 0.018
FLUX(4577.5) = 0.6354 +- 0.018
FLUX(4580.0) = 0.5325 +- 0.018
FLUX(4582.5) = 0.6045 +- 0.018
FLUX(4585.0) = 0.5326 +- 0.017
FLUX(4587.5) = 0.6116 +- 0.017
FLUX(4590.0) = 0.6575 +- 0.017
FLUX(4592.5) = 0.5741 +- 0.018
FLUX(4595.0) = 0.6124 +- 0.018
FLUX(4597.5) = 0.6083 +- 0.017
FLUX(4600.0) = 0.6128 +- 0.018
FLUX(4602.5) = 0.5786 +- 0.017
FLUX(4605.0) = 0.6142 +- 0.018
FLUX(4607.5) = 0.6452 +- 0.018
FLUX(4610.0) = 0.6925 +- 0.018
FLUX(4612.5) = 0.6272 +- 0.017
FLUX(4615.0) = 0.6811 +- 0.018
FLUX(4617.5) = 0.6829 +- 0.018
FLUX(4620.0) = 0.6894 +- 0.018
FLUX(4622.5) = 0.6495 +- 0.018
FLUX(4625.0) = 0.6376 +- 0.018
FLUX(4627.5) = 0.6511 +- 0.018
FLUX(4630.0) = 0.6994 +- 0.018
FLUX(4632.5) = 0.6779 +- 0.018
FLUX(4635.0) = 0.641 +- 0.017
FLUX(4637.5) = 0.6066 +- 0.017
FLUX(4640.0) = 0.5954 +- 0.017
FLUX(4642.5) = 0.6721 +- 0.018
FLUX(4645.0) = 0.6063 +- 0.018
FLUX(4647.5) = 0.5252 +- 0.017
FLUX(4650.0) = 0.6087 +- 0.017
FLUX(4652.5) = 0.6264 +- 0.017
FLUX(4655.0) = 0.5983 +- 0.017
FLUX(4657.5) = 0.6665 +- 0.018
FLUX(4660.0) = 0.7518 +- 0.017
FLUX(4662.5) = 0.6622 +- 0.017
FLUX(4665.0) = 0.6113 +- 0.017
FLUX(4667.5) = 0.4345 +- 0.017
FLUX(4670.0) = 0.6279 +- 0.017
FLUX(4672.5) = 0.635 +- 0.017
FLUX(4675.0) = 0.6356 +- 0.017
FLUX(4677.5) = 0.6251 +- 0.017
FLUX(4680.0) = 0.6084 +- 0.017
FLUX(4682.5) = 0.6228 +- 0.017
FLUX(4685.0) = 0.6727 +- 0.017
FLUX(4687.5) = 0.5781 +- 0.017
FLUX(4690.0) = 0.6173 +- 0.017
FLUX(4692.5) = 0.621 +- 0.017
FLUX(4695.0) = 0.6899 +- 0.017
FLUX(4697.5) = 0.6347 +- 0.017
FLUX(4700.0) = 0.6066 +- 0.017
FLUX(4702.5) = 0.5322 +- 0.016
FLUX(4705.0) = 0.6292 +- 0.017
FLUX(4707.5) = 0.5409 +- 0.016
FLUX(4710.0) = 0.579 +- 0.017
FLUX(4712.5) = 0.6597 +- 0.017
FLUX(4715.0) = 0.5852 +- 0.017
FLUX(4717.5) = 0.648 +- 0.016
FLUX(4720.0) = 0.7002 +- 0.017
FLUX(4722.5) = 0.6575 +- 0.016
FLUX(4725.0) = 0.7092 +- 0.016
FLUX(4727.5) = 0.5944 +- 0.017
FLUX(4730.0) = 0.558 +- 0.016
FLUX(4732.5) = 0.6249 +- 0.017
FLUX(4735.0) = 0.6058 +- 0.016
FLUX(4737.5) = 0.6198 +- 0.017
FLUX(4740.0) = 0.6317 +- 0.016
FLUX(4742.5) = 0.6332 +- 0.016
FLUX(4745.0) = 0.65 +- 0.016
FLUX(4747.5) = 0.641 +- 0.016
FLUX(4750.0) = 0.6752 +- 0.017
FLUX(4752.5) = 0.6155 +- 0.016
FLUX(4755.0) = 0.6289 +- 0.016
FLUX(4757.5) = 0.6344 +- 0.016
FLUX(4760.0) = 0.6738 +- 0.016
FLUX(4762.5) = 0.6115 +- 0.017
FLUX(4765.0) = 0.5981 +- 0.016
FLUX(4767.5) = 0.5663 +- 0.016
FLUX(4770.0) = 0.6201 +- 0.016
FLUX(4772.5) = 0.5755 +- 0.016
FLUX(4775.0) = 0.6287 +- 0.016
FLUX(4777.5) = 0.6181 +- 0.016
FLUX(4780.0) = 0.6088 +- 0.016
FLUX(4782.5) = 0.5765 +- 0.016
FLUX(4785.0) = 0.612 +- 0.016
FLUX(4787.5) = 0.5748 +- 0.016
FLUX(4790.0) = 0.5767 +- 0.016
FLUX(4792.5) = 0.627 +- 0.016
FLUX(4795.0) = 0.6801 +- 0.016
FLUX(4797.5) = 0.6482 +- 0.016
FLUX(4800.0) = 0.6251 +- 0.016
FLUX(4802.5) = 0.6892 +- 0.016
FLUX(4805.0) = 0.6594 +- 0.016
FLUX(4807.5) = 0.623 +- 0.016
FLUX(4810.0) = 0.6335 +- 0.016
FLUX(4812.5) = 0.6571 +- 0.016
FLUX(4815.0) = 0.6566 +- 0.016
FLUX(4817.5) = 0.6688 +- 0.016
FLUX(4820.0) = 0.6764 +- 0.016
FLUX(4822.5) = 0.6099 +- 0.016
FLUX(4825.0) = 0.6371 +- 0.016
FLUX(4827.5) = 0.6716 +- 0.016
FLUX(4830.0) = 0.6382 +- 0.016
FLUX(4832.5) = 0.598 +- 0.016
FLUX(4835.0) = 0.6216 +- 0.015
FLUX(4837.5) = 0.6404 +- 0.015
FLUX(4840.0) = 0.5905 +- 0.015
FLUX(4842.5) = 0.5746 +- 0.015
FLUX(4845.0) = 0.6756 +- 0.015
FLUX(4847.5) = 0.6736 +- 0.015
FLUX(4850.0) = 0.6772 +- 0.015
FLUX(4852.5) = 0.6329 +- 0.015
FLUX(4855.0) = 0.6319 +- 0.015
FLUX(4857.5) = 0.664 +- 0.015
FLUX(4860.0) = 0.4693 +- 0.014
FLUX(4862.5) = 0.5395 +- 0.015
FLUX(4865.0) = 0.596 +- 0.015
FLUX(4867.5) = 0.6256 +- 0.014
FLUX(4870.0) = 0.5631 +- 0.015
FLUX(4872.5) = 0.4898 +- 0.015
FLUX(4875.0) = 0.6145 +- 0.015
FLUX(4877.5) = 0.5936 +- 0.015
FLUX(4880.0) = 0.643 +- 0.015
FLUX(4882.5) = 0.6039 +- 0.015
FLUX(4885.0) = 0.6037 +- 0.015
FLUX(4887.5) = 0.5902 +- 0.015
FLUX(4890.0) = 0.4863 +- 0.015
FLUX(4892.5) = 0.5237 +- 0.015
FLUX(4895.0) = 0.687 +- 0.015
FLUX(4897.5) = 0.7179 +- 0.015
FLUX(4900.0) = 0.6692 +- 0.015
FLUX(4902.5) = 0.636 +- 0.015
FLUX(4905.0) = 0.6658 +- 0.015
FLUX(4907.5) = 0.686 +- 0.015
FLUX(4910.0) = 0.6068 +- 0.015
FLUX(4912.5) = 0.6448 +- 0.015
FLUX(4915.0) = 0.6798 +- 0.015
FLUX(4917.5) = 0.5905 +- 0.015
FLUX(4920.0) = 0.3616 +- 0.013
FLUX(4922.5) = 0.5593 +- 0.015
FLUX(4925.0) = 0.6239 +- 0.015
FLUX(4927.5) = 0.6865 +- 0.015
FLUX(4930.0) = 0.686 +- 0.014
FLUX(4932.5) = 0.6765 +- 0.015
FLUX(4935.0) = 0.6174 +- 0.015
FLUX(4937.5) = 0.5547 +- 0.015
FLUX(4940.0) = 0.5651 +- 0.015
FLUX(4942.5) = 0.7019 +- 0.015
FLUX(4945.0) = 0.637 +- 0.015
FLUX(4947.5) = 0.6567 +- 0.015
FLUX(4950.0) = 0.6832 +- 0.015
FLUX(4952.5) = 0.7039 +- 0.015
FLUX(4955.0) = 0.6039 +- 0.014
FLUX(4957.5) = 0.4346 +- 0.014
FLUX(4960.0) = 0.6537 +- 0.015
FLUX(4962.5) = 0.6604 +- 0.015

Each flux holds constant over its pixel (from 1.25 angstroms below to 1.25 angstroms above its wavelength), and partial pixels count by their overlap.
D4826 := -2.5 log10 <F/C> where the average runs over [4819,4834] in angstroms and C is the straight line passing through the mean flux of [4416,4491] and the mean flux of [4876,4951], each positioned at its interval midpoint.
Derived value -0.068 mag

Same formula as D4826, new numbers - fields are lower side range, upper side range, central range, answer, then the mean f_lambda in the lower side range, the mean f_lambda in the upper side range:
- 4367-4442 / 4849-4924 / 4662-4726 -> -0.15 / 0.441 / 0.602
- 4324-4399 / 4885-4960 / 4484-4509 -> -0.22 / 0.441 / 0.619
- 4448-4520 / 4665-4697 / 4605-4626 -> -0.12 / 0.553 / 0.614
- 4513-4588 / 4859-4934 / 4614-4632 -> -0.13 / 0.591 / 0.604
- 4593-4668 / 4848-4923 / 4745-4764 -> -0.04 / 0.634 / 0.603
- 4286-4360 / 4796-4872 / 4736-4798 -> -0.04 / 0.385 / 0.628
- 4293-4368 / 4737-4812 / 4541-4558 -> -0.16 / 0.406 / 0.626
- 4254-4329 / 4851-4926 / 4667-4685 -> -0.21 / 0.327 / 0.6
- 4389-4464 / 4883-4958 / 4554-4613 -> -0.21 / 0.462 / 0.62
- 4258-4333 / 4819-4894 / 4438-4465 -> -0.18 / 0.338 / 0.605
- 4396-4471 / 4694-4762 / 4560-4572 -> -0.19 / 0.468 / 0.628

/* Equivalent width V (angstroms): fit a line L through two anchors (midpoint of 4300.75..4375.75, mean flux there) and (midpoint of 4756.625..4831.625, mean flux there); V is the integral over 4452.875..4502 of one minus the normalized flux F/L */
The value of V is -3.8 angstroms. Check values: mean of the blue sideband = 0.423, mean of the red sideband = 0.629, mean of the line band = 0.524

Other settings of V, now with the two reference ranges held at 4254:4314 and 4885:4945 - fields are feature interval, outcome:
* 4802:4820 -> -2.8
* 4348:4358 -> -3.4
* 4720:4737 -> -3.3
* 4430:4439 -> -1.9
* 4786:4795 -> -0.8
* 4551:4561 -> -3.9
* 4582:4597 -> -4.6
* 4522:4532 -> -2.1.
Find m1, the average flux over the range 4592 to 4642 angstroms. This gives 0.64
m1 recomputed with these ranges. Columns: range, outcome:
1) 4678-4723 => 0.621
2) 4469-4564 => 0.582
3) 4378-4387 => 0.322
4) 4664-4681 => 0.596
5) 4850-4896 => 0.588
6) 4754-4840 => 0.628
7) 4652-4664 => 0.662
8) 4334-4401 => 0.447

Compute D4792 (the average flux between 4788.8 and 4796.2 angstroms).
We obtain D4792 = 0.628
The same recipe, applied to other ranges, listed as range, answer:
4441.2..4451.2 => 0.528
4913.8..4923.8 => 0.548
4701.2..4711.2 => 0.57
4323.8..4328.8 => 0.284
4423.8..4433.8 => 0.464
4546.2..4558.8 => 0.6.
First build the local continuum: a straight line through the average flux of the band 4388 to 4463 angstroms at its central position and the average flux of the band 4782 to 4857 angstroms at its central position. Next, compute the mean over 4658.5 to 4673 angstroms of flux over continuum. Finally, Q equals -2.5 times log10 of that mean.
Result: -0.10 mag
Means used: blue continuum 0.462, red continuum 0.636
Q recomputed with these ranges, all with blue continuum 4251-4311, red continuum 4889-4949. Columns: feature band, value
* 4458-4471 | -0.19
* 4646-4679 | -0.24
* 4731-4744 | -0.17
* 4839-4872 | -0.03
